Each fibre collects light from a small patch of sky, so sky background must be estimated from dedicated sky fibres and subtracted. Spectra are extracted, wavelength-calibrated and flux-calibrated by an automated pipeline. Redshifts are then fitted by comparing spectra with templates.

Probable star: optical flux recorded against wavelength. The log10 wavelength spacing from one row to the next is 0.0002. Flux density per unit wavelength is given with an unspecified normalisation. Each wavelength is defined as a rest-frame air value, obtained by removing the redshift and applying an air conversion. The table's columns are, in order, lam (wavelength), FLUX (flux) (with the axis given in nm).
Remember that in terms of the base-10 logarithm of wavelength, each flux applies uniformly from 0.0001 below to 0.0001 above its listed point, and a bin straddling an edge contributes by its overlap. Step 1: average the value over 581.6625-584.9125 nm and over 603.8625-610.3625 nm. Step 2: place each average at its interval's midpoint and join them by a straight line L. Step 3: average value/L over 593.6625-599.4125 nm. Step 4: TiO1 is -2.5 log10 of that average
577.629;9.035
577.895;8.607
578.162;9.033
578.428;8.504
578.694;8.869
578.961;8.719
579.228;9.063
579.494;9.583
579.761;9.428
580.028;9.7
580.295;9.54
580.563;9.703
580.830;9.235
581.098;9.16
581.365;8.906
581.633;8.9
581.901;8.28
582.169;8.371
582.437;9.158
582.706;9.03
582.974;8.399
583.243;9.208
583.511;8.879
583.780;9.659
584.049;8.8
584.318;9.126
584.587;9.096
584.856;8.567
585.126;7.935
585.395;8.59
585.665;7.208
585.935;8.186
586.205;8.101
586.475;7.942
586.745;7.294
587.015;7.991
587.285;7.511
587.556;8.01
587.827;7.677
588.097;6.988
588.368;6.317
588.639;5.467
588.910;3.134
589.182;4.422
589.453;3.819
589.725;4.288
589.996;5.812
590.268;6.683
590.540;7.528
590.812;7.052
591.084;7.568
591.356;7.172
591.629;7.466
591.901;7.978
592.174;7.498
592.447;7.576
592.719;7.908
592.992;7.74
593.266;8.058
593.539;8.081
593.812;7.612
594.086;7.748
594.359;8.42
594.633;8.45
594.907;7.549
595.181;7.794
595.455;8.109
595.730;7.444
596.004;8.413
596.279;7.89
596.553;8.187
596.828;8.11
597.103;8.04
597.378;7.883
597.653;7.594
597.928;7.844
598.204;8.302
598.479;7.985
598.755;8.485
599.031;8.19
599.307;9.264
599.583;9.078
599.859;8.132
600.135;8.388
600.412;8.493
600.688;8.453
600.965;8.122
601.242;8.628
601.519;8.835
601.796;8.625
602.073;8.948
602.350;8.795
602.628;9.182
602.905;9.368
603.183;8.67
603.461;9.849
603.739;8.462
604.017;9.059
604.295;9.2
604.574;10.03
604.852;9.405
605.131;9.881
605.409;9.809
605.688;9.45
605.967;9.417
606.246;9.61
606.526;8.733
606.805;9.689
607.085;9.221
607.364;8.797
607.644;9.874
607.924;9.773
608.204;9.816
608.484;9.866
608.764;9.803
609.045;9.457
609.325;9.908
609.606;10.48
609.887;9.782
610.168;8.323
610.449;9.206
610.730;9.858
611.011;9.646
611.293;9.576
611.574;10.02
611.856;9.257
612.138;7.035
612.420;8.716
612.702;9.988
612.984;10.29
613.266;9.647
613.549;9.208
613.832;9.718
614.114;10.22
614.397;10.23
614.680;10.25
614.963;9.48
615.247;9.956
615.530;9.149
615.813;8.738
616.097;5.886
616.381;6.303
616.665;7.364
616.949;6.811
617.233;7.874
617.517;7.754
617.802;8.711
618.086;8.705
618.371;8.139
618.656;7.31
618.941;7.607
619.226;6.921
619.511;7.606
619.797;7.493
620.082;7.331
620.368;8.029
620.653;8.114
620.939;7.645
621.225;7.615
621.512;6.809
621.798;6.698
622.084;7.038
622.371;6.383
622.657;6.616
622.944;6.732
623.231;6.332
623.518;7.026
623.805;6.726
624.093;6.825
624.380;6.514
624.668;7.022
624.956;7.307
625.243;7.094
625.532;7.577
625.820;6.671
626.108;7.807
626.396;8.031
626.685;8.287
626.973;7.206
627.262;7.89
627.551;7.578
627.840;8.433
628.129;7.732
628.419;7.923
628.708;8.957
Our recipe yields 0.15 mag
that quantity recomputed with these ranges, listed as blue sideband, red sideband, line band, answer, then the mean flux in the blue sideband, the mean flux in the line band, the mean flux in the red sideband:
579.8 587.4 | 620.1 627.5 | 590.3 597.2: 0.07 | 8.67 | 7.8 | 7.21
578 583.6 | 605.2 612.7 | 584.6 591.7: 0.30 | 9.03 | 6.9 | 9.44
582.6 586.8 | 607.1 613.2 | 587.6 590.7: 0.45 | 8.52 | 5.73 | 9.5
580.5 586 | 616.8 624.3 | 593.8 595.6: 0.05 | 8.78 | 7.97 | 7.33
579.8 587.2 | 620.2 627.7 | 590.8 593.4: 0.10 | 8.7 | 7.63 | 7.22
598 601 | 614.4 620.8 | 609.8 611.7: -0.16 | 8.44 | 9.48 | 8.03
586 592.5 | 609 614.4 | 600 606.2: -0.08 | 6.73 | 9.06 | 9.51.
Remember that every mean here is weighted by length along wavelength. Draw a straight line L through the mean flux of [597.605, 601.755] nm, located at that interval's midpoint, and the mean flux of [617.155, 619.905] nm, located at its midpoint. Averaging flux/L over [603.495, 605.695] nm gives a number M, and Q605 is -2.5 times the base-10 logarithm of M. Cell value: -0.15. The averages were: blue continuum 8.41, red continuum 7.81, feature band 9.43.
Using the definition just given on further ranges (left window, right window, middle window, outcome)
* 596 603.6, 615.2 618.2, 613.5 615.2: -0.237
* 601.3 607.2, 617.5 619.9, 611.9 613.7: -0.095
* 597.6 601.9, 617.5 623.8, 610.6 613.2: -0.200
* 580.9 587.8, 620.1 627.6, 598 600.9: -0.060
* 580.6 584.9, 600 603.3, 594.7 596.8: 0.110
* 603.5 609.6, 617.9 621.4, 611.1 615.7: -0.117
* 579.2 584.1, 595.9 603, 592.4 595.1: 0.095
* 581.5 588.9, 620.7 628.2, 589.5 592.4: 0.166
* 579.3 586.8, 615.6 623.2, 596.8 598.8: 0.030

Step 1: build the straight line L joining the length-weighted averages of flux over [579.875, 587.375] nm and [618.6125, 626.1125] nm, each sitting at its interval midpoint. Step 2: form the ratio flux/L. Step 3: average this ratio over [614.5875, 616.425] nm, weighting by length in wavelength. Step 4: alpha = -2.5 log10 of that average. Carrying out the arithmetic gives -0.16 mag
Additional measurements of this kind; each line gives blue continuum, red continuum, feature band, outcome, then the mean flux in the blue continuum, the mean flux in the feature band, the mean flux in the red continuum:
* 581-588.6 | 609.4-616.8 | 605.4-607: -0.05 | 8.29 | 9.41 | 9.17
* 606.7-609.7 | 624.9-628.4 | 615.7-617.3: 0.23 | 9.69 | 7.1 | 7.65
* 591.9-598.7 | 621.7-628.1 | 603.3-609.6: -0.24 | 7.93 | 9.52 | 7.19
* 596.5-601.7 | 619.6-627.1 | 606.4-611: -0.21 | 8.32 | 9.54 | 7.19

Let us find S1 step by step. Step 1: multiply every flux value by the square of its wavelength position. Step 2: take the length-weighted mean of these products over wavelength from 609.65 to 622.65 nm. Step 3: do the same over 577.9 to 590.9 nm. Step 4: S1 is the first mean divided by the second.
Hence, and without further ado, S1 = 1.2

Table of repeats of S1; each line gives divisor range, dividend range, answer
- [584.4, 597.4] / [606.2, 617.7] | 1.33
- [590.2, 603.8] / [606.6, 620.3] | 1.15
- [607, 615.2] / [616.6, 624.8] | 0.79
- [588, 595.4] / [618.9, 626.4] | 1.14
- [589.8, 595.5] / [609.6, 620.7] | 1.23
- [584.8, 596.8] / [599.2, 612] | 1.33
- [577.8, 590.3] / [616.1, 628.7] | 1.05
